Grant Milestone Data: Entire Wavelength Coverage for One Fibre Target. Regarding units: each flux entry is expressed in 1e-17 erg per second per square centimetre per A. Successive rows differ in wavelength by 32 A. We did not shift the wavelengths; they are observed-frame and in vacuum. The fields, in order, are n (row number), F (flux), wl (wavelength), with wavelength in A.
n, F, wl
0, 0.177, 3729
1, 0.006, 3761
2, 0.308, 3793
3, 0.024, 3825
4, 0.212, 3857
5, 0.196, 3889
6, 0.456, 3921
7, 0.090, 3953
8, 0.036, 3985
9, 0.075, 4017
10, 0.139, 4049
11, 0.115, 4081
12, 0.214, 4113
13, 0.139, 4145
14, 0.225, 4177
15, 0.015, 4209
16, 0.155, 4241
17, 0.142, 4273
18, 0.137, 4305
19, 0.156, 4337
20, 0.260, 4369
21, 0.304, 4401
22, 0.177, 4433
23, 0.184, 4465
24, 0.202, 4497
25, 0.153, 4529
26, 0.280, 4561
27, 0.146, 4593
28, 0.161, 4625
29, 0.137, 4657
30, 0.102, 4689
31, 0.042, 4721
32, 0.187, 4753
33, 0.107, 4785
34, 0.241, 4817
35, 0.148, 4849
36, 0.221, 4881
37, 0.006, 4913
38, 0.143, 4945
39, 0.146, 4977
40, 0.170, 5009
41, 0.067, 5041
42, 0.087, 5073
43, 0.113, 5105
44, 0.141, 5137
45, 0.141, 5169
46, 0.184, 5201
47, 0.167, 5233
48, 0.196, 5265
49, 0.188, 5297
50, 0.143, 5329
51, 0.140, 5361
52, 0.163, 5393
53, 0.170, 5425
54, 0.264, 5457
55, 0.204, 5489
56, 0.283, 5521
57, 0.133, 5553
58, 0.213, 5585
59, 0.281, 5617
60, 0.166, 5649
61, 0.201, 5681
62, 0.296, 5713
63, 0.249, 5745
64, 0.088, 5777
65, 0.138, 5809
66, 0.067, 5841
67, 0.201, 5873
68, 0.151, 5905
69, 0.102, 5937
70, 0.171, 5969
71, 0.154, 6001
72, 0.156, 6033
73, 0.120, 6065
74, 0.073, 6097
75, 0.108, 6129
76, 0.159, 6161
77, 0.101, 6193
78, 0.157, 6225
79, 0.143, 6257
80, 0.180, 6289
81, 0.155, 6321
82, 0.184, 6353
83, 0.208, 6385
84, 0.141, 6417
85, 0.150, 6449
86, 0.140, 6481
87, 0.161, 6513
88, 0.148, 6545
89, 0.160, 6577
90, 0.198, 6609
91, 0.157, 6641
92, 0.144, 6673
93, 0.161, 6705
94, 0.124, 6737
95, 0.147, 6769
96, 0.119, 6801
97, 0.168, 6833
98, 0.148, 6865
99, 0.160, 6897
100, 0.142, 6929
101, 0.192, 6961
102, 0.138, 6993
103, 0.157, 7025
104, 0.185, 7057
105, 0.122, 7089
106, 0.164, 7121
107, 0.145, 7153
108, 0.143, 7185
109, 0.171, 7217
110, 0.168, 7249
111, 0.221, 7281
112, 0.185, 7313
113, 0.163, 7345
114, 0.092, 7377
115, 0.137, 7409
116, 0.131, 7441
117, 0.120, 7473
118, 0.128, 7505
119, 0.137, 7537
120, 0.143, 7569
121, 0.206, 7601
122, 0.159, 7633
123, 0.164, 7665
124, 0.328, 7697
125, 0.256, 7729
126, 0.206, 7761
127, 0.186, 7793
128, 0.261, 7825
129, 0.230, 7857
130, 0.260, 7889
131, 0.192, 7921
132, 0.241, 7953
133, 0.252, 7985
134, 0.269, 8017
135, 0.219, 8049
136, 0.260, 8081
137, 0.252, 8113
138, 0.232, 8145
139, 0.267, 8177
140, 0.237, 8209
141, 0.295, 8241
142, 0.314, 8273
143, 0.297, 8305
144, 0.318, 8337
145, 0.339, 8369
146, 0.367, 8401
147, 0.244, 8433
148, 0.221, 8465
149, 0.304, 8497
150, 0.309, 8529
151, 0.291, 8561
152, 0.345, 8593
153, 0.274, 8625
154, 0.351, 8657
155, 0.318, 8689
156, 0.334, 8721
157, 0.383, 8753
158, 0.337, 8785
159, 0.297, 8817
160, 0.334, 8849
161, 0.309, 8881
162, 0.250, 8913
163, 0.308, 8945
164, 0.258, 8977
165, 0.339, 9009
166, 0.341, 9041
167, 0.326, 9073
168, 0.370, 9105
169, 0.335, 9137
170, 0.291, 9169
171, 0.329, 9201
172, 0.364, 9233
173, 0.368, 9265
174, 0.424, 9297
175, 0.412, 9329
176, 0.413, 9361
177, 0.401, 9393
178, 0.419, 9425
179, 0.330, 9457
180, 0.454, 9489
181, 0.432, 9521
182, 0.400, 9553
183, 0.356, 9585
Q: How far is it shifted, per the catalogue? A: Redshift 1.07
